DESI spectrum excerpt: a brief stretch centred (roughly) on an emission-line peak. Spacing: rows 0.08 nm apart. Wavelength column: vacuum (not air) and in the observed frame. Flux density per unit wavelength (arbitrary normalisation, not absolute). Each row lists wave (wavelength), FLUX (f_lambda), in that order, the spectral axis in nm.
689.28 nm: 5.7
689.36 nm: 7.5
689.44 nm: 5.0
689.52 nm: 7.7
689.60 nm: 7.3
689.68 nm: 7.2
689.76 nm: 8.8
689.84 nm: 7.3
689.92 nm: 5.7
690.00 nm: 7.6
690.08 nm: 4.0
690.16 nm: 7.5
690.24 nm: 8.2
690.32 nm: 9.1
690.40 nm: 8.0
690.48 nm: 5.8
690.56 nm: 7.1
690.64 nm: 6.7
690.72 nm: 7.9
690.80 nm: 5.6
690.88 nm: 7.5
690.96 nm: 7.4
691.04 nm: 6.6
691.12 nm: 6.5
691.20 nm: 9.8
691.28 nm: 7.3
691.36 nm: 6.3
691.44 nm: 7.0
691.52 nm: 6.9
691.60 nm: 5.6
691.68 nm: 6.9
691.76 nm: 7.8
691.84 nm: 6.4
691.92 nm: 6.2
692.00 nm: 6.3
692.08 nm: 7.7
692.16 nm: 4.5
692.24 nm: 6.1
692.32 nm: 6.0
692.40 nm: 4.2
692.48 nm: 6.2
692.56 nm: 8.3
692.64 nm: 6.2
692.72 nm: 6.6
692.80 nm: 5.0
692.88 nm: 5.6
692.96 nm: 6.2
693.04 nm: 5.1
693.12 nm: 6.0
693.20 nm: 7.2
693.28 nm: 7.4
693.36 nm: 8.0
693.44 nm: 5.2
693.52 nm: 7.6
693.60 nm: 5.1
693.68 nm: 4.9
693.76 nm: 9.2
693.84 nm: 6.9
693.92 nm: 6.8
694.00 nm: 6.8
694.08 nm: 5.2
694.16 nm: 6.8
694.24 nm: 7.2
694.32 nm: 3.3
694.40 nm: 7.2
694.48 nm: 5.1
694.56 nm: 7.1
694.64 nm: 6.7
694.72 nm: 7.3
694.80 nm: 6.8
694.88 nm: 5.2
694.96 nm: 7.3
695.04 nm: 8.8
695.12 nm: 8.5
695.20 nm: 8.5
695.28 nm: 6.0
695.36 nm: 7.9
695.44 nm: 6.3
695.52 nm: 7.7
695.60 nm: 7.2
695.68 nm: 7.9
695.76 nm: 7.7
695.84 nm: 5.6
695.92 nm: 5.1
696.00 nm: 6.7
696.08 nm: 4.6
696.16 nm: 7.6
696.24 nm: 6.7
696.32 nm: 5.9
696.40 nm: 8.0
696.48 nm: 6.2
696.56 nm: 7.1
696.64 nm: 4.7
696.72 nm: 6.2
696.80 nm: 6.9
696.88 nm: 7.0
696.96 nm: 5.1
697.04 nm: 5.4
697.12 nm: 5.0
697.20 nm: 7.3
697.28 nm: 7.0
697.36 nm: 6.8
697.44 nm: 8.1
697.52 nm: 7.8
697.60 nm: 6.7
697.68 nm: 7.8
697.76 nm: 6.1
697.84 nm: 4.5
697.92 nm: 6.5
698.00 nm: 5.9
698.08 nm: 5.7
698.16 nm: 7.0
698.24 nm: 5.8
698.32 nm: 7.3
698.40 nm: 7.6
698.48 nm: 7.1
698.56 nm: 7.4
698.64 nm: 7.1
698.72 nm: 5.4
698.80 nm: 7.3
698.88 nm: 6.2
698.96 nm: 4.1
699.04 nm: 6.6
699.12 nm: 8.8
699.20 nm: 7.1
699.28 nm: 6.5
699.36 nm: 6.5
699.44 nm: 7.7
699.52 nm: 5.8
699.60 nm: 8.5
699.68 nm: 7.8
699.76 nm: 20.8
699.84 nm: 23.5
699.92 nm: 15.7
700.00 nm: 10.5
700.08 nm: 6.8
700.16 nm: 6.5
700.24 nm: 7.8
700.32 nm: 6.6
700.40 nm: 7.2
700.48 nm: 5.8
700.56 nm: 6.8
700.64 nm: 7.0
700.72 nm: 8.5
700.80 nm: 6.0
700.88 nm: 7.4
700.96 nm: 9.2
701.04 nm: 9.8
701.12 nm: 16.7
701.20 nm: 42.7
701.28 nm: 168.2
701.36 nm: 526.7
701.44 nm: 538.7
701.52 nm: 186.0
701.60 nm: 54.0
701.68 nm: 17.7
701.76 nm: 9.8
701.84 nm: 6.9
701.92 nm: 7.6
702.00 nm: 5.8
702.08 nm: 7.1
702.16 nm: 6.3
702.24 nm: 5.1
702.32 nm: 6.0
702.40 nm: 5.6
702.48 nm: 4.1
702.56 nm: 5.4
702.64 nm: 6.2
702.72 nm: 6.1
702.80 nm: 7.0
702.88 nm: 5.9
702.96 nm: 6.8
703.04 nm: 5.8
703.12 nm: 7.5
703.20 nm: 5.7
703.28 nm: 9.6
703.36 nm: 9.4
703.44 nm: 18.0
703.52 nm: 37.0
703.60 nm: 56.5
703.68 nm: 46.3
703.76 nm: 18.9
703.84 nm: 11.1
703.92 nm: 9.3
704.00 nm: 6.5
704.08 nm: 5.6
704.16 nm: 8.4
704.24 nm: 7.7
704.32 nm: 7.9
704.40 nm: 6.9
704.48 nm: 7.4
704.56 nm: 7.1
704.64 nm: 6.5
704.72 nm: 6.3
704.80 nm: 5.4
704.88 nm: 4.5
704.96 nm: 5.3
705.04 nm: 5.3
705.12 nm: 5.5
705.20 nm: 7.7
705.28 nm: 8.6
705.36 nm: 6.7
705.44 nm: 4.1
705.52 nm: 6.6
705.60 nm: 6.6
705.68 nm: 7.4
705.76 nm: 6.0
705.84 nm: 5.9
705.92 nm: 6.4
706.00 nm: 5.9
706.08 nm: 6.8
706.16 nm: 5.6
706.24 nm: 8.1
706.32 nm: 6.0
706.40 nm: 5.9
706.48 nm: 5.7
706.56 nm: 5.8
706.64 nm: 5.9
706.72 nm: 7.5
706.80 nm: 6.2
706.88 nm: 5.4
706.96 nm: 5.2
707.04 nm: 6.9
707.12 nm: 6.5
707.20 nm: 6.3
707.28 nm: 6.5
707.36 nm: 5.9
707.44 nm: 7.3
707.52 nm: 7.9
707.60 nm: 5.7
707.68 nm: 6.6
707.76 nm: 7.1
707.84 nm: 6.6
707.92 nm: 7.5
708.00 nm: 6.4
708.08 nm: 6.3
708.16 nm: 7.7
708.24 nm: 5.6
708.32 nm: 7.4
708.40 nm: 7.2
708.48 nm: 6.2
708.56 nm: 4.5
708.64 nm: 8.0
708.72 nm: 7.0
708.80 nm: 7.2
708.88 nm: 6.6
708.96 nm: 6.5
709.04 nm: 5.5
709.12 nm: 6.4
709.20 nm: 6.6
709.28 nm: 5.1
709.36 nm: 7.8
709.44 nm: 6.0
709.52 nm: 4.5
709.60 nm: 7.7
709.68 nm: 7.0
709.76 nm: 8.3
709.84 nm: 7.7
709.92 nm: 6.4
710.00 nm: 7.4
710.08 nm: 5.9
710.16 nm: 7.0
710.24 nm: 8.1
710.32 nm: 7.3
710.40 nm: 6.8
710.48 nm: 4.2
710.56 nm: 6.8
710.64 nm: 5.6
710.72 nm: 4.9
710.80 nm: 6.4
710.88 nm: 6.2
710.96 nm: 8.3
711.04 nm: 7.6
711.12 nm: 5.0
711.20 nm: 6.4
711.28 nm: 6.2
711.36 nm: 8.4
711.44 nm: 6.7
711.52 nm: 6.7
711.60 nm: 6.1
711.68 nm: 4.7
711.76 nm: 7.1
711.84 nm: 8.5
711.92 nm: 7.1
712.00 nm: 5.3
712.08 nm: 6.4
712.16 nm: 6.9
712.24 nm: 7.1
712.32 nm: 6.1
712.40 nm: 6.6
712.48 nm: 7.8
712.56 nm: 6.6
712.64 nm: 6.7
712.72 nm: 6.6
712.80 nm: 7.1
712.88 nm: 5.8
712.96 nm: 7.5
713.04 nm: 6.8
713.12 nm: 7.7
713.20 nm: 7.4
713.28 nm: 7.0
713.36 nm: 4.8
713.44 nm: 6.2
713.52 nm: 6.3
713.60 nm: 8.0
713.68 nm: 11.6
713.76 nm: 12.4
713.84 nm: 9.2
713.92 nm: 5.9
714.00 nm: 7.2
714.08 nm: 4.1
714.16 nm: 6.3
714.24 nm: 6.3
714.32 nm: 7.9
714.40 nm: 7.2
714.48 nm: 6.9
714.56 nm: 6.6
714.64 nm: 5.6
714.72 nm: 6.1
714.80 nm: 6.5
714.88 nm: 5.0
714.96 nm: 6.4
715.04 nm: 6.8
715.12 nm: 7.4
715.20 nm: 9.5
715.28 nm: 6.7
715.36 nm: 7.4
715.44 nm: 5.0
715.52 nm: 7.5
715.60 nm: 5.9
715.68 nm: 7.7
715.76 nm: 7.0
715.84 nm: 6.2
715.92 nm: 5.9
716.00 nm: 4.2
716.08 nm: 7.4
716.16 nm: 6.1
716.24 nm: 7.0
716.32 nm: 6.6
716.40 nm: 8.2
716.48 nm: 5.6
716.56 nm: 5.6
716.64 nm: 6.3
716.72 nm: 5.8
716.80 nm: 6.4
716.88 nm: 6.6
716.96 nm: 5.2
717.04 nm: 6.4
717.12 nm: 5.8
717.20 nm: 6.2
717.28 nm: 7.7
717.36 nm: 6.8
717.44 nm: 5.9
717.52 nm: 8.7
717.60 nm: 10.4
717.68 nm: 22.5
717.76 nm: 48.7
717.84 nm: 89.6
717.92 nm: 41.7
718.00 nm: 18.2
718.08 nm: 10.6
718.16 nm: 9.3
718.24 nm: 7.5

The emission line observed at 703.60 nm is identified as [N II] 6583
